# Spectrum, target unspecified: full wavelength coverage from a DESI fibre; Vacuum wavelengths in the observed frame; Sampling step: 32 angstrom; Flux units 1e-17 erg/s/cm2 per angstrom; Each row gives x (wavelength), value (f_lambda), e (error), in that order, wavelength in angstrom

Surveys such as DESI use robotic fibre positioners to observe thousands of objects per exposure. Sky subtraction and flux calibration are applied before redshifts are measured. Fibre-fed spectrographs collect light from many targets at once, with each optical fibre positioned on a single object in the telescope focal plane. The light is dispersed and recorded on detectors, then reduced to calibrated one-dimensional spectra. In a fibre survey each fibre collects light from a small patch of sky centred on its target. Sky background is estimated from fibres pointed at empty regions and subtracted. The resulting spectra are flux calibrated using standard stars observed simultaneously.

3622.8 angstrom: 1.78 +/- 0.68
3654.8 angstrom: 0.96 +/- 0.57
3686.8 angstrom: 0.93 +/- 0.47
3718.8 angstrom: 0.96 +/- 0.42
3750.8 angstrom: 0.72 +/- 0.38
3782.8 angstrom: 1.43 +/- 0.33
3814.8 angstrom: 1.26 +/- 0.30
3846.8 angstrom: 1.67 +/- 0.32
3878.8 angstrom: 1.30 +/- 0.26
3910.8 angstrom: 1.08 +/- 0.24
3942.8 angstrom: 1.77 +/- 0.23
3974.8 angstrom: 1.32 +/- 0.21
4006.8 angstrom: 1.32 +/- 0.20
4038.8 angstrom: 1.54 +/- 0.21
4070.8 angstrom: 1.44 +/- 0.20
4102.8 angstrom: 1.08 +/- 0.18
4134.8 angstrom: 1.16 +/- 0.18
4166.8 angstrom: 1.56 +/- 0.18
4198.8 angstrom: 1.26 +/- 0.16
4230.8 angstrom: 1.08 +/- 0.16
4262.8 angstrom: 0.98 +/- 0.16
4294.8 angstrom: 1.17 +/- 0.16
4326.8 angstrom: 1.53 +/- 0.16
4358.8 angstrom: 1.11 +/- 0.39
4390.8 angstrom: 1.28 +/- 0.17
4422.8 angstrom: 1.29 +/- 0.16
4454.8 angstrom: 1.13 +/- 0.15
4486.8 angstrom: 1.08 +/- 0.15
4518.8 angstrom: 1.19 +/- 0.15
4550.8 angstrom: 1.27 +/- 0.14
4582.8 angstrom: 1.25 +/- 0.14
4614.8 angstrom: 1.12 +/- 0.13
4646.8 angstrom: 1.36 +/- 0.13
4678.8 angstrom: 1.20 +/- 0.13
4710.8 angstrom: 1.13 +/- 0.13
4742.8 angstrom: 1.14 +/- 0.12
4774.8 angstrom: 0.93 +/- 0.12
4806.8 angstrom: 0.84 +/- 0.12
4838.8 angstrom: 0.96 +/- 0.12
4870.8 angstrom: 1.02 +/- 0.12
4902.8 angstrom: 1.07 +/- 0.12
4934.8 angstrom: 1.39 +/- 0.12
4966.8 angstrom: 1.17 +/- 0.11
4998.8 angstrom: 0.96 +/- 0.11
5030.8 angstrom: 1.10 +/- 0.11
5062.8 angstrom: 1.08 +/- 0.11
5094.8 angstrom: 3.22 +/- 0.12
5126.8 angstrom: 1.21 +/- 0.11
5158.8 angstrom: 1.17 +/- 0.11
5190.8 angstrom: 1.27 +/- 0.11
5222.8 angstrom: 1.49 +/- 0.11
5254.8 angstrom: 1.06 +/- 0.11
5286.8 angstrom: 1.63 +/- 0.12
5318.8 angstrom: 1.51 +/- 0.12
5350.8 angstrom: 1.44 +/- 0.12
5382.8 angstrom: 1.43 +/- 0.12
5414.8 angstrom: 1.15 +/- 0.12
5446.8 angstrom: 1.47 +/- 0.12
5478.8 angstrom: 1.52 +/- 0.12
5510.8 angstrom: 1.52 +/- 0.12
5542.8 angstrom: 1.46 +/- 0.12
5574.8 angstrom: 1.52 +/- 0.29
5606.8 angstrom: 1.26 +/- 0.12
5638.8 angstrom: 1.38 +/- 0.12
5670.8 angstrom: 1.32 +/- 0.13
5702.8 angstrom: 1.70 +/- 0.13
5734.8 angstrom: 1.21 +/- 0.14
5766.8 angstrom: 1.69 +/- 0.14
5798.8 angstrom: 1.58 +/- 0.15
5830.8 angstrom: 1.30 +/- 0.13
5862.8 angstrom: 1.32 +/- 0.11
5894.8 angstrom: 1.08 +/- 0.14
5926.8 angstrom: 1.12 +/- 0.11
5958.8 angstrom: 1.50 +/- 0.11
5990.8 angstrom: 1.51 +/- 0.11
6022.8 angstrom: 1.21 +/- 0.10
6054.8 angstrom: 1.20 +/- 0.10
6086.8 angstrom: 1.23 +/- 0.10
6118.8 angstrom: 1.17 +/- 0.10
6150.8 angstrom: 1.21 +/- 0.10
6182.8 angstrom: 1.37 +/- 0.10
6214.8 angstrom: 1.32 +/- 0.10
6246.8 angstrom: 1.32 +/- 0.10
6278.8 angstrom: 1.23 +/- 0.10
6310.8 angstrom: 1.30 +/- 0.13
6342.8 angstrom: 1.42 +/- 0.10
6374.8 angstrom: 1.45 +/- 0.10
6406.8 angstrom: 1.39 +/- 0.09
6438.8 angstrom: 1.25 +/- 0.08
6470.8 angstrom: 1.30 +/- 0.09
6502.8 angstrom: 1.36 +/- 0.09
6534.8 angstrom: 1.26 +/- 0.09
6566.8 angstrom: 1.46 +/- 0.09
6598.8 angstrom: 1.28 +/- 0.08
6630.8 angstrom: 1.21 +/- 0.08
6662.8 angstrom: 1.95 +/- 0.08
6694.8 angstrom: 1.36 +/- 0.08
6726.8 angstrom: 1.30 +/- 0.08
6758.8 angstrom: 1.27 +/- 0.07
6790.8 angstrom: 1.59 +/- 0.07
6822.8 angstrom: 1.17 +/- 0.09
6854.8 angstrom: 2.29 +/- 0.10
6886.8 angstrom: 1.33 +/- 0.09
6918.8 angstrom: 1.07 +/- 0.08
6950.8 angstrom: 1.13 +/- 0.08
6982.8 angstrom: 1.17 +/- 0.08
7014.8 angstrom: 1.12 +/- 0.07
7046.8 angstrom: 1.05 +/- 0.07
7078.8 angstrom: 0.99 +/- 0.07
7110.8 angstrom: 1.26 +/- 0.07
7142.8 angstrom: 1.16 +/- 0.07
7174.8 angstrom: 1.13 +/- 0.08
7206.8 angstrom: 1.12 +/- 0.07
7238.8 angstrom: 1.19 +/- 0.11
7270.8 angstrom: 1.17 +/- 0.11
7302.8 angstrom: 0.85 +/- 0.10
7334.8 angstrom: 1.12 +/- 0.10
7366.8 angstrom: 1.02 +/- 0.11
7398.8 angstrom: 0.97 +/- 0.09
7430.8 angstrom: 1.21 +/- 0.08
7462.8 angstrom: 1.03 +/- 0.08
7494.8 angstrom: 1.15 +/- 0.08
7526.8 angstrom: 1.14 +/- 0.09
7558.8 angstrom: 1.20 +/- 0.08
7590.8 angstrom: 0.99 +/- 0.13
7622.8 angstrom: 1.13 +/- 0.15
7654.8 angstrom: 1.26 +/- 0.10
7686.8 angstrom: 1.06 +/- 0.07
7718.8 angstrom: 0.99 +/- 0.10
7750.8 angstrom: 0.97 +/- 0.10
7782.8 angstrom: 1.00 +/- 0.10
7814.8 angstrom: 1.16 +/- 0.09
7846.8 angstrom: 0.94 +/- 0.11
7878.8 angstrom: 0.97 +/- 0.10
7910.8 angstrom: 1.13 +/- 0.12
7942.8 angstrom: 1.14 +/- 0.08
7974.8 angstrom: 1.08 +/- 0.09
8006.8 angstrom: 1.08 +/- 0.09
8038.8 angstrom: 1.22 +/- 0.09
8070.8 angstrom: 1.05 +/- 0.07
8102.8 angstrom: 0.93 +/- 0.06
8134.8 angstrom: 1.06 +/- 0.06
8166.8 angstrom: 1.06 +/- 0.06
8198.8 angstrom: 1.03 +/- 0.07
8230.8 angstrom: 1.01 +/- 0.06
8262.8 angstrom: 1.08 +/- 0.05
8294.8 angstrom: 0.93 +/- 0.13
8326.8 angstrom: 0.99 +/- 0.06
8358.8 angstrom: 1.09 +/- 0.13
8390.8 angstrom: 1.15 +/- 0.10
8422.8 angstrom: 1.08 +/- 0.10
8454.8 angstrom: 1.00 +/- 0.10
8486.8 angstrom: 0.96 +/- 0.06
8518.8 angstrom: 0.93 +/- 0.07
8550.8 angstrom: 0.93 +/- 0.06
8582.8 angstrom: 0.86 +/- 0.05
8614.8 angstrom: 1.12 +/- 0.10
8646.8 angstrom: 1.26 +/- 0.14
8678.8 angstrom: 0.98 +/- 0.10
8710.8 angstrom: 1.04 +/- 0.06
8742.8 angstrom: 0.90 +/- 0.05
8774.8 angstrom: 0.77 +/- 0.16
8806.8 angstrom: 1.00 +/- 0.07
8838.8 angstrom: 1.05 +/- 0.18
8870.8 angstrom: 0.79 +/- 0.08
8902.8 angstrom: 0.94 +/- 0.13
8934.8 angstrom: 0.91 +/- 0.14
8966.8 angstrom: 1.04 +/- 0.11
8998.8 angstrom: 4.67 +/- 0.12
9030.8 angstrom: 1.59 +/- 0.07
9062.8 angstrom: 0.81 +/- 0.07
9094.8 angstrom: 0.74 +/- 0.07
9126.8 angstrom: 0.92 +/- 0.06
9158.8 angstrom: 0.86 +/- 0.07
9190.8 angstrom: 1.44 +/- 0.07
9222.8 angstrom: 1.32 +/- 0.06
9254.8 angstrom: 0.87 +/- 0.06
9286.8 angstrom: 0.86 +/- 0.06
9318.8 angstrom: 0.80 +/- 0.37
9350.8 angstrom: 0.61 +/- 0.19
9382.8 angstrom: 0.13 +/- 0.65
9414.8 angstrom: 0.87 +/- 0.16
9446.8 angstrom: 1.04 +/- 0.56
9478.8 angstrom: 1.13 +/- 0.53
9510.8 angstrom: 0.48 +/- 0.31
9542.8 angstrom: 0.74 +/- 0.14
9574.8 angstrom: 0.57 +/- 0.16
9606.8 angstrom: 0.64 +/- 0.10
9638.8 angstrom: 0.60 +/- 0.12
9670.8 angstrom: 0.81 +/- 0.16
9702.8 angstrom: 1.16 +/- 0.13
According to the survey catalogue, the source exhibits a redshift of 0.370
